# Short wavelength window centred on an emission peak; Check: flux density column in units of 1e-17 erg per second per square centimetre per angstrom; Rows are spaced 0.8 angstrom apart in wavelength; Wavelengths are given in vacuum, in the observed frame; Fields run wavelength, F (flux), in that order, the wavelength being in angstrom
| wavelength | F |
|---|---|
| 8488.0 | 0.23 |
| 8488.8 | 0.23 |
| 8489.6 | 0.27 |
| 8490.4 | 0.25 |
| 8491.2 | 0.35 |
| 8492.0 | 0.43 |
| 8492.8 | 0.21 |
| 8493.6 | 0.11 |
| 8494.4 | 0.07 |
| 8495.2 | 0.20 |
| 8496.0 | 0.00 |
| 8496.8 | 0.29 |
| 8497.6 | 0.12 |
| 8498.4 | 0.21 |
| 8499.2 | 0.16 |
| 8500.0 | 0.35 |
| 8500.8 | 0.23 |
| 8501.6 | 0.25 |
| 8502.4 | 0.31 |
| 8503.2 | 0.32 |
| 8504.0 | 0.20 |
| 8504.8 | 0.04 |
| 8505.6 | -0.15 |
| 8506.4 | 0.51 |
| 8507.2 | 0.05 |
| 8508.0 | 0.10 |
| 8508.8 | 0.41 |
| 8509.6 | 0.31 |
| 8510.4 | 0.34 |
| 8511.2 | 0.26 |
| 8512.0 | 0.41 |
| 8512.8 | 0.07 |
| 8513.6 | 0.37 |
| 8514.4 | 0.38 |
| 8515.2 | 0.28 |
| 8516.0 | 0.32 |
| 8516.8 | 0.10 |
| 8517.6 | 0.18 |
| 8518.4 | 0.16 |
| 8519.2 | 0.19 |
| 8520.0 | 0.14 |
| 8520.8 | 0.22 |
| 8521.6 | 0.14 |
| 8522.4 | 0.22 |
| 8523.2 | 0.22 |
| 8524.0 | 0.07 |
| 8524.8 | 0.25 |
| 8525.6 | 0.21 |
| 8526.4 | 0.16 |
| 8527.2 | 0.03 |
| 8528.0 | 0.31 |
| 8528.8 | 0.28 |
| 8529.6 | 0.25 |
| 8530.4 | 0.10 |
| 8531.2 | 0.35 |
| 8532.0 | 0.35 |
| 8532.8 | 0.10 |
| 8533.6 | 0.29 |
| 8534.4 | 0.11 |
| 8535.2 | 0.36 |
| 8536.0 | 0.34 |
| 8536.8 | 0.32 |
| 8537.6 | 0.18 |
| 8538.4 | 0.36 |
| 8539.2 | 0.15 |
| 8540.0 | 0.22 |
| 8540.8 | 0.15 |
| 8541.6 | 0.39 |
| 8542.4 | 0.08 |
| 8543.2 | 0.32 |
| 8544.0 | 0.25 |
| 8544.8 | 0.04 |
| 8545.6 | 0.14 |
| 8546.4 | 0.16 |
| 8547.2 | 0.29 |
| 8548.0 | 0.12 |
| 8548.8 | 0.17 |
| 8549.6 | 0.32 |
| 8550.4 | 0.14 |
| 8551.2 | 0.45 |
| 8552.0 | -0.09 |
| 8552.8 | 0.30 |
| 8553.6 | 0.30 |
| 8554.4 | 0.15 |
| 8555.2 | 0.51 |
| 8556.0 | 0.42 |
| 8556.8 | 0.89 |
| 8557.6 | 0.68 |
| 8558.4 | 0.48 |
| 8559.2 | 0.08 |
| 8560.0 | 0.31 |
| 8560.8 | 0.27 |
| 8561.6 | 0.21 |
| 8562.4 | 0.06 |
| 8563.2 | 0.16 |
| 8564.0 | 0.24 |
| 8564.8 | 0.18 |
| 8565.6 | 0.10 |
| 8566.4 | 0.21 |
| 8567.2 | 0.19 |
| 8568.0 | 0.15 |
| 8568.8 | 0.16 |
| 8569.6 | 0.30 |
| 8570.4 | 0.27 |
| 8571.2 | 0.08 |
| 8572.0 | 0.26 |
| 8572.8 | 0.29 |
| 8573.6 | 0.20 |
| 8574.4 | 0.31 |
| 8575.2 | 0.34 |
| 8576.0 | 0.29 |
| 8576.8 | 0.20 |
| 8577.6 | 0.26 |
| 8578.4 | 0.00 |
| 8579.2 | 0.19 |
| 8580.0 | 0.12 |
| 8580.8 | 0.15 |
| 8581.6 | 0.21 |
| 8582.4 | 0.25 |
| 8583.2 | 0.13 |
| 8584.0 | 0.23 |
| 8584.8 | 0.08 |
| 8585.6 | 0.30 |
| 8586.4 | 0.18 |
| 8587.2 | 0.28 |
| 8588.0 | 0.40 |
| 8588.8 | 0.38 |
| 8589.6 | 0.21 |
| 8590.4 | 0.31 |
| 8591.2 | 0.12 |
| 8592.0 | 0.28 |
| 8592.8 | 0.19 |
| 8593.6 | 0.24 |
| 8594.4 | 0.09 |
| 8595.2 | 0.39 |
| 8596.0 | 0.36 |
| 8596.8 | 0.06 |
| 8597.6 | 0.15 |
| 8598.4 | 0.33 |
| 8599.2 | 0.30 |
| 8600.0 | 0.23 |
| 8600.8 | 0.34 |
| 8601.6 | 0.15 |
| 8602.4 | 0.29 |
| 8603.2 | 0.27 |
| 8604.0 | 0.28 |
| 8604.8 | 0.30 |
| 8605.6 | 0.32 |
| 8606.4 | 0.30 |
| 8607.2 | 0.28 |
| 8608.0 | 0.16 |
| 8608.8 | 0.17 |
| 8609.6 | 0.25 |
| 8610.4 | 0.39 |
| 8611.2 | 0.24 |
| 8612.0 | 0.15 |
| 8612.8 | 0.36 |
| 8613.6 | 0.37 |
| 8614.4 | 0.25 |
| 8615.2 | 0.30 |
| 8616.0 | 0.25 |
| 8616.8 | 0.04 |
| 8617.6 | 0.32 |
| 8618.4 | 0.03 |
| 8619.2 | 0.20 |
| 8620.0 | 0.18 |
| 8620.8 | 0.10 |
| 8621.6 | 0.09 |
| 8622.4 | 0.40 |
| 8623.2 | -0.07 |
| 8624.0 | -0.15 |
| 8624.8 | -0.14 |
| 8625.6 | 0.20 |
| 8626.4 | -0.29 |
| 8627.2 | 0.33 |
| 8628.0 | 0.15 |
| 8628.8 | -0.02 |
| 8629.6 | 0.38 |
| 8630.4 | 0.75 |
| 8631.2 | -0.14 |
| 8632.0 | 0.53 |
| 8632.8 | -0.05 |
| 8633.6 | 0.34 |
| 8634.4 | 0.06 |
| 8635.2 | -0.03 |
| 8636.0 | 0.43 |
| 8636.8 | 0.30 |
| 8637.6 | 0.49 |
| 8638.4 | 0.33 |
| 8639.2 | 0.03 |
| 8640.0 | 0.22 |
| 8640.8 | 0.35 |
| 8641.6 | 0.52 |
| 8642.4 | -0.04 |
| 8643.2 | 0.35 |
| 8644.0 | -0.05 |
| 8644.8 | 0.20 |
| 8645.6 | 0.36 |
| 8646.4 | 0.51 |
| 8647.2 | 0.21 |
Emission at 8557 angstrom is H-gamma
